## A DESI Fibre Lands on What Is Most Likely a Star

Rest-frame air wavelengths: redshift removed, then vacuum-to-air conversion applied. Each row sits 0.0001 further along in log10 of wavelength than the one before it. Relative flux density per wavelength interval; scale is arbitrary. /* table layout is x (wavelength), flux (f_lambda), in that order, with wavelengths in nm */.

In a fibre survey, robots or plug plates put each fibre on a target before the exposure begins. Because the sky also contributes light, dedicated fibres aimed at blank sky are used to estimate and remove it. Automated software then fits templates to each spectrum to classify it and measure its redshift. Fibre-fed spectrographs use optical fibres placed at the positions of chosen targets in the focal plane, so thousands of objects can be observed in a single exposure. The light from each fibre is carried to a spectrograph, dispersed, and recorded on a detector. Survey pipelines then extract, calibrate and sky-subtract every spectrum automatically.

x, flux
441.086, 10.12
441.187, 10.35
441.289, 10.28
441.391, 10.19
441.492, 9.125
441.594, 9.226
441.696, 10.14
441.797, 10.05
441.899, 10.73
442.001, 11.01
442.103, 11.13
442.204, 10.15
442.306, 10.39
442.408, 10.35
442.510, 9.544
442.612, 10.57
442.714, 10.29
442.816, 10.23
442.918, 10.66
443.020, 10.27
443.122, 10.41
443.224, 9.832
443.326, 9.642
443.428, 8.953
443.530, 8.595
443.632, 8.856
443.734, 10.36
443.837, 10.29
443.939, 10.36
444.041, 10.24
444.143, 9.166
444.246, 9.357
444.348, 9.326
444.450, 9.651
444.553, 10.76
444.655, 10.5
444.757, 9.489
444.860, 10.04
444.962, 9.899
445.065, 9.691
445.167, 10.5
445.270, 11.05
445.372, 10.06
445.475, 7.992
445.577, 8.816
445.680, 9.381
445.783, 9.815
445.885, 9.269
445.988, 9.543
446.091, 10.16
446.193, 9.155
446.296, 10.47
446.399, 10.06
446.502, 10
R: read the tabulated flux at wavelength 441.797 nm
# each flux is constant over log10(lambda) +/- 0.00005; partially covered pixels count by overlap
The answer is 10.05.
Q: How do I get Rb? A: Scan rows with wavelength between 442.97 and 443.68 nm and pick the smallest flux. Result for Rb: 8.595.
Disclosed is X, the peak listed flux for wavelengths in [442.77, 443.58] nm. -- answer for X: 10.66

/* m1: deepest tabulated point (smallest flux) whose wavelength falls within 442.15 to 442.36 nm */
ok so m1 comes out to 10.15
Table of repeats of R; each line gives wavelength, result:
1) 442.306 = 10.39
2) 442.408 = 10.35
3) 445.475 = 7.992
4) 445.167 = 10.5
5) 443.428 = 8.953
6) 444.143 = 9.166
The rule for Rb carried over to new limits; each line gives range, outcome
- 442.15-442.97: 9.544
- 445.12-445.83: 7.992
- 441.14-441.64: 9.125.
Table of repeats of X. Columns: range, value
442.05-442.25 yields 11.13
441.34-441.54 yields 10.19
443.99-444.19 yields 10.24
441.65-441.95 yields 10.73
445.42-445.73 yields 9.381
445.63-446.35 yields 10.47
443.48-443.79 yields 10.36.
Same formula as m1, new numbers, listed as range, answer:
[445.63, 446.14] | 9.269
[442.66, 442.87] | 10.23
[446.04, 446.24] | 9.155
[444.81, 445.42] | 9.691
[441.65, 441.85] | 10.05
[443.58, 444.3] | 8.856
